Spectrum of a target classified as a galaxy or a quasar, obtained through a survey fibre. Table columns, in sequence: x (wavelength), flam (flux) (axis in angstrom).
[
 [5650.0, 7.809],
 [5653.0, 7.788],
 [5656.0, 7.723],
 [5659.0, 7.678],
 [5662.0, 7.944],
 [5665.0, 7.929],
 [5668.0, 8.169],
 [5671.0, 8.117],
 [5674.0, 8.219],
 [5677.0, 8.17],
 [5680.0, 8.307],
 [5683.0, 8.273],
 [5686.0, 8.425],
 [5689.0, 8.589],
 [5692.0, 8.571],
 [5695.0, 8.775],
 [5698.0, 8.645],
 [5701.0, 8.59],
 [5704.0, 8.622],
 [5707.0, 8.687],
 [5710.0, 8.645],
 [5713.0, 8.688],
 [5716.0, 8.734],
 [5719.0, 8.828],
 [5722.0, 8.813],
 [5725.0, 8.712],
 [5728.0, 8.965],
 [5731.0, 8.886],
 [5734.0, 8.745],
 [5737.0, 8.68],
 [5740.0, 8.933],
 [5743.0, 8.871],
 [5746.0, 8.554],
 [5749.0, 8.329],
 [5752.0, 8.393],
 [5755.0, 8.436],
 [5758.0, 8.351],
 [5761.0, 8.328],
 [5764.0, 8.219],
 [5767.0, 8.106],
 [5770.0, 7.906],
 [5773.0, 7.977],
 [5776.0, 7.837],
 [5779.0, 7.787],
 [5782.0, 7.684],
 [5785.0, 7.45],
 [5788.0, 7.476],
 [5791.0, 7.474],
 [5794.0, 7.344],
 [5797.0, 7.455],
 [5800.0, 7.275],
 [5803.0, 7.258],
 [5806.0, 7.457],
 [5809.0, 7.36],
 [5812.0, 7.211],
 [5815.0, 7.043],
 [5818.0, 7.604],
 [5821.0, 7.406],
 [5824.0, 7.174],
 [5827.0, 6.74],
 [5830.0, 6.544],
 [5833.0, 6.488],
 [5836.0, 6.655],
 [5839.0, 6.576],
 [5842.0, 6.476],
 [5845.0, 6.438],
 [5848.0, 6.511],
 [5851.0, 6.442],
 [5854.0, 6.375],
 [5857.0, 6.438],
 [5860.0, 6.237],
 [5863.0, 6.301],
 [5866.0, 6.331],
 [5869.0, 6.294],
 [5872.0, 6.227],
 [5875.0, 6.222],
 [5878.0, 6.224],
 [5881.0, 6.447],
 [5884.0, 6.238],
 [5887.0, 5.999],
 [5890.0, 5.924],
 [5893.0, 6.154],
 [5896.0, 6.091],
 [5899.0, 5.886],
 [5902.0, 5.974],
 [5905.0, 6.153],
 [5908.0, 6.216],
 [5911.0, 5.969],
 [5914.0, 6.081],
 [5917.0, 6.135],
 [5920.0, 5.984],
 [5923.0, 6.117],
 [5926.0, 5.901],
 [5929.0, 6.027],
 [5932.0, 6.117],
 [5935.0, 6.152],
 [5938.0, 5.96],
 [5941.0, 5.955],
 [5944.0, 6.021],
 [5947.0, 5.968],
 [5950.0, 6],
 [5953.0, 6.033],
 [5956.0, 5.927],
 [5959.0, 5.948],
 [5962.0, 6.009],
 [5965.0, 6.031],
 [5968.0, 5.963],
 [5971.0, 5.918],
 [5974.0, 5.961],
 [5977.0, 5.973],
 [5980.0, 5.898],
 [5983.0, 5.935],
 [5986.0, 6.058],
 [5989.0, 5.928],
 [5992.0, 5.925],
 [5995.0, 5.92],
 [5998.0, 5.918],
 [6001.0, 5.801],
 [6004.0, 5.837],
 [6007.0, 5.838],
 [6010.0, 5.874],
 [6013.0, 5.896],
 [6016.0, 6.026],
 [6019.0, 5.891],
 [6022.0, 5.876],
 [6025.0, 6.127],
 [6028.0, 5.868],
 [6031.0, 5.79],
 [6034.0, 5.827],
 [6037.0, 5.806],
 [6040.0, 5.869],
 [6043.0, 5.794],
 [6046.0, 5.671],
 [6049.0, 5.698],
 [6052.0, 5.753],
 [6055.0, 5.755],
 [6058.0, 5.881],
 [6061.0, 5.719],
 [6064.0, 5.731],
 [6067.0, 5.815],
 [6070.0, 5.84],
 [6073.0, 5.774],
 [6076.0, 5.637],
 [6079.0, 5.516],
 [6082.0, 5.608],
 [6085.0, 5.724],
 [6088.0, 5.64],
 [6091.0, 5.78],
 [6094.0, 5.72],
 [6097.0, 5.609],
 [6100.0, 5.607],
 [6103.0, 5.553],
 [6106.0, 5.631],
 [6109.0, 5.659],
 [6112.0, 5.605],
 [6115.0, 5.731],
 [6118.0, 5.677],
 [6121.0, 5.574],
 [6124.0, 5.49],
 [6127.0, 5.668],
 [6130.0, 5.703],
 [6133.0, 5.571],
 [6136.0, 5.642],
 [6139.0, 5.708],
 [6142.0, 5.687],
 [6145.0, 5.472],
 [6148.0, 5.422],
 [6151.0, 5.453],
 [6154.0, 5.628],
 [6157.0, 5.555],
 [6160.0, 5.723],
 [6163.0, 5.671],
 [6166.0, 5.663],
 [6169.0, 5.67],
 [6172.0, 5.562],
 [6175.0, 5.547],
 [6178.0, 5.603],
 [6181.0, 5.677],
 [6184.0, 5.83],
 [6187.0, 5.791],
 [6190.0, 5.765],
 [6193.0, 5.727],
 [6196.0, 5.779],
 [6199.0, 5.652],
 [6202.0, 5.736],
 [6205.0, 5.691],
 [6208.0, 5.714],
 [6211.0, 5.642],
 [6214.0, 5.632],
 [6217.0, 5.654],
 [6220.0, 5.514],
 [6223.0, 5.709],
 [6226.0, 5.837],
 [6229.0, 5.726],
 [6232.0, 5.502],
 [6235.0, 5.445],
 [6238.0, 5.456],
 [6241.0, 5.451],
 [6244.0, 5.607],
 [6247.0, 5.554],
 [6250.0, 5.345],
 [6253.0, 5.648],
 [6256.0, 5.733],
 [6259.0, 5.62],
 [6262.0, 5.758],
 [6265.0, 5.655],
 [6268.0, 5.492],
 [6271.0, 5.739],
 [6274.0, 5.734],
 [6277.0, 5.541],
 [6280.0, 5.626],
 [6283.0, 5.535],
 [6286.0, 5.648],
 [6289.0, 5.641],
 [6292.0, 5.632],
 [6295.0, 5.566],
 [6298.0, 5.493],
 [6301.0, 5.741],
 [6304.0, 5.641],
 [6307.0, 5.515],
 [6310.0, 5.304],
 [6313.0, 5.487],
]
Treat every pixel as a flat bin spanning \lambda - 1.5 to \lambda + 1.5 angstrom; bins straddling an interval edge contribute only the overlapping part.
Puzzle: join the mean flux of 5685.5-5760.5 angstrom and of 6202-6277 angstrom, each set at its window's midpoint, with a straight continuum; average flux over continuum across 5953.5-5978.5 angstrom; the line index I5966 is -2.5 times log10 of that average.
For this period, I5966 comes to 0.21 mag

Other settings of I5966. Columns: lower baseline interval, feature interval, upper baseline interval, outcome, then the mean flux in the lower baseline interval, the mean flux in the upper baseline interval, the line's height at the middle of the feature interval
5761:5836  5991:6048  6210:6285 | 0.12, 7.43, 5.61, 6.53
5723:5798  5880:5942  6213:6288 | 0.22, 8.2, 5.61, 7.41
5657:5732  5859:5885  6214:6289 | 0.20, 8.47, 5.61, 7.56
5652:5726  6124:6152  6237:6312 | 0.12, 8.39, 5.59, 6.24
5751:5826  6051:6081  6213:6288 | 0.12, 7.67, 5.61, 6.43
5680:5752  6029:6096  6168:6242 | 0.14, 8.66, 5.65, 6.53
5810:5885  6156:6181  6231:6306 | 0.04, 6.59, 5.59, 5.83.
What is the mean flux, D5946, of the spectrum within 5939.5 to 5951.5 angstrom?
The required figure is 5.99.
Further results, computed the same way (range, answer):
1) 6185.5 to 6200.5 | 5.74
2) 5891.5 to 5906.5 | 6.05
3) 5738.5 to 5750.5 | 8.67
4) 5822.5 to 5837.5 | 6.72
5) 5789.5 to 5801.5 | 7.39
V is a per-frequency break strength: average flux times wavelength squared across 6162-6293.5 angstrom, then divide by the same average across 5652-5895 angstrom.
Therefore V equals 0.86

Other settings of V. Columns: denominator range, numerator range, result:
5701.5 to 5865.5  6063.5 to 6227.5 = 0.83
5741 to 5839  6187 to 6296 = 0.86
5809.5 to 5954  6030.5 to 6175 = 0.96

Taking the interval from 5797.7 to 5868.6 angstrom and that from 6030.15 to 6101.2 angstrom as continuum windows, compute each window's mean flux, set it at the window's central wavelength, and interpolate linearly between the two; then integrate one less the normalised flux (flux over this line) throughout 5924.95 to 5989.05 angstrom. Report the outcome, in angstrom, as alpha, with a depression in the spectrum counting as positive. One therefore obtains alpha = 2.5 angstrom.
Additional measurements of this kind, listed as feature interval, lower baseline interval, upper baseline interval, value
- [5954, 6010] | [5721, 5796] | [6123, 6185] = 6.8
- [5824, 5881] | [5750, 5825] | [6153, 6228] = 7.2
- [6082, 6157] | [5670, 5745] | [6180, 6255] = 7.2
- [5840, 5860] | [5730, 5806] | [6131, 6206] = 3.0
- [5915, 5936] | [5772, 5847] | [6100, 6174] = 1.8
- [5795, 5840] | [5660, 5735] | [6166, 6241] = 4.3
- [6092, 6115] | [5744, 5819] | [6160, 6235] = 1.9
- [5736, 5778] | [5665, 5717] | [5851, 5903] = -3.7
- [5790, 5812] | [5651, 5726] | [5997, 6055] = 0.5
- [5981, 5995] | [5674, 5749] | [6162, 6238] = 2.0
